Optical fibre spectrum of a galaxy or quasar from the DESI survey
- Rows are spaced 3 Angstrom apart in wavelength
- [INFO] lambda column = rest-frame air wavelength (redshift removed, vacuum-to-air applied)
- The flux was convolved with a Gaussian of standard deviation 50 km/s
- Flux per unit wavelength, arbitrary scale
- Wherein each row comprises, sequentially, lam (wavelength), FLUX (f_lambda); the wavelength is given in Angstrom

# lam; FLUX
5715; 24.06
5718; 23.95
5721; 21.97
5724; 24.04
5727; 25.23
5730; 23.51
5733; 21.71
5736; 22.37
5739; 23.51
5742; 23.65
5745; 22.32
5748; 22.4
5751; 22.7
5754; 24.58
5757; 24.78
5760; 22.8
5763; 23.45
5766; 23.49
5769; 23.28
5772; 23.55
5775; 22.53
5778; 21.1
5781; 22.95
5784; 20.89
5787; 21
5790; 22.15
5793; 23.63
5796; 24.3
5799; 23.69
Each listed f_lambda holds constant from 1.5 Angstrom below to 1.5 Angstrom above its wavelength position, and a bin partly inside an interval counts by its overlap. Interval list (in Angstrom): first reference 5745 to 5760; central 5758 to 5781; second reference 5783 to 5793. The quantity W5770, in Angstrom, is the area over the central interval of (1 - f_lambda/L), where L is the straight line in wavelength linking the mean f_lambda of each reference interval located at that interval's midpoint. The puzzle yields -0.3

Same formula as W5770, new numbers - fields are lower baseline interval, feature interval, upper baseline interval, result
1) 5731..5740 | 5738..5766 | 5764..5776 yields -0.6 Angstrom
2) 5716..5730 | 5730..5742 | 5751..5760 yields 0.5 Angstrom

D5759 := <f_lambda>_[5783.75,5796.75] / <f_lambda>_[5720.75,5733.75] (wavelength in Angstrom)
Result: 0.95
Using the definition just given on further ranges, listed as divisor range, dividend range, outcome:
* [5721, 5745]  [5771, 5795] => 0.96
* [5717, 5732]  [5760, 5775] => 0.98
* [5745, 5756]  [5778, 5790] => 0.93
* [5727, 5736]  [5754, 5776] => 1.02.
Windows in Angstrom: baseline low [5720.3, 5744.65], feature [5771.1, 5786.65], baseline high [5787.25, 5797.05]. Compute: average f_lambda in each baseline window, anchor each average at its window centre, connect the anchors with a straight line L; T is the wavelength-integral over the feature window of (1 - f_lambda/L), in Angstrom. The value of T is 0.7 Angstrom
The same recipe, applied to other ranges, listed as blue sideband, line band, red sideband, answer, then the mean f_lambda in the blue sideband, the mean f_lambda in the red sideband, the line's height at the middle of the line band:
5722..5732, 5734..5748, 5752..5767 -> 0.6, 24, 23.8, 23.9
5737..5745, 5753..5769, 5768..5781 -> -0.6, 23.3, 22.6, 22.9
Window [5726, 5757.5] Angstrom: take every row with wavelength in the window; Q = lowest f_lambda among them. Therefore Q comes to 21.71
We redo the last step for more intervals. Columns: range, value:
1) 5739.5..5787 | 20.89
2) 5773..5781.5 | 21.1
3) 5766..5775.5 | 22.53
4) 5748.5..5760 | 22.7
